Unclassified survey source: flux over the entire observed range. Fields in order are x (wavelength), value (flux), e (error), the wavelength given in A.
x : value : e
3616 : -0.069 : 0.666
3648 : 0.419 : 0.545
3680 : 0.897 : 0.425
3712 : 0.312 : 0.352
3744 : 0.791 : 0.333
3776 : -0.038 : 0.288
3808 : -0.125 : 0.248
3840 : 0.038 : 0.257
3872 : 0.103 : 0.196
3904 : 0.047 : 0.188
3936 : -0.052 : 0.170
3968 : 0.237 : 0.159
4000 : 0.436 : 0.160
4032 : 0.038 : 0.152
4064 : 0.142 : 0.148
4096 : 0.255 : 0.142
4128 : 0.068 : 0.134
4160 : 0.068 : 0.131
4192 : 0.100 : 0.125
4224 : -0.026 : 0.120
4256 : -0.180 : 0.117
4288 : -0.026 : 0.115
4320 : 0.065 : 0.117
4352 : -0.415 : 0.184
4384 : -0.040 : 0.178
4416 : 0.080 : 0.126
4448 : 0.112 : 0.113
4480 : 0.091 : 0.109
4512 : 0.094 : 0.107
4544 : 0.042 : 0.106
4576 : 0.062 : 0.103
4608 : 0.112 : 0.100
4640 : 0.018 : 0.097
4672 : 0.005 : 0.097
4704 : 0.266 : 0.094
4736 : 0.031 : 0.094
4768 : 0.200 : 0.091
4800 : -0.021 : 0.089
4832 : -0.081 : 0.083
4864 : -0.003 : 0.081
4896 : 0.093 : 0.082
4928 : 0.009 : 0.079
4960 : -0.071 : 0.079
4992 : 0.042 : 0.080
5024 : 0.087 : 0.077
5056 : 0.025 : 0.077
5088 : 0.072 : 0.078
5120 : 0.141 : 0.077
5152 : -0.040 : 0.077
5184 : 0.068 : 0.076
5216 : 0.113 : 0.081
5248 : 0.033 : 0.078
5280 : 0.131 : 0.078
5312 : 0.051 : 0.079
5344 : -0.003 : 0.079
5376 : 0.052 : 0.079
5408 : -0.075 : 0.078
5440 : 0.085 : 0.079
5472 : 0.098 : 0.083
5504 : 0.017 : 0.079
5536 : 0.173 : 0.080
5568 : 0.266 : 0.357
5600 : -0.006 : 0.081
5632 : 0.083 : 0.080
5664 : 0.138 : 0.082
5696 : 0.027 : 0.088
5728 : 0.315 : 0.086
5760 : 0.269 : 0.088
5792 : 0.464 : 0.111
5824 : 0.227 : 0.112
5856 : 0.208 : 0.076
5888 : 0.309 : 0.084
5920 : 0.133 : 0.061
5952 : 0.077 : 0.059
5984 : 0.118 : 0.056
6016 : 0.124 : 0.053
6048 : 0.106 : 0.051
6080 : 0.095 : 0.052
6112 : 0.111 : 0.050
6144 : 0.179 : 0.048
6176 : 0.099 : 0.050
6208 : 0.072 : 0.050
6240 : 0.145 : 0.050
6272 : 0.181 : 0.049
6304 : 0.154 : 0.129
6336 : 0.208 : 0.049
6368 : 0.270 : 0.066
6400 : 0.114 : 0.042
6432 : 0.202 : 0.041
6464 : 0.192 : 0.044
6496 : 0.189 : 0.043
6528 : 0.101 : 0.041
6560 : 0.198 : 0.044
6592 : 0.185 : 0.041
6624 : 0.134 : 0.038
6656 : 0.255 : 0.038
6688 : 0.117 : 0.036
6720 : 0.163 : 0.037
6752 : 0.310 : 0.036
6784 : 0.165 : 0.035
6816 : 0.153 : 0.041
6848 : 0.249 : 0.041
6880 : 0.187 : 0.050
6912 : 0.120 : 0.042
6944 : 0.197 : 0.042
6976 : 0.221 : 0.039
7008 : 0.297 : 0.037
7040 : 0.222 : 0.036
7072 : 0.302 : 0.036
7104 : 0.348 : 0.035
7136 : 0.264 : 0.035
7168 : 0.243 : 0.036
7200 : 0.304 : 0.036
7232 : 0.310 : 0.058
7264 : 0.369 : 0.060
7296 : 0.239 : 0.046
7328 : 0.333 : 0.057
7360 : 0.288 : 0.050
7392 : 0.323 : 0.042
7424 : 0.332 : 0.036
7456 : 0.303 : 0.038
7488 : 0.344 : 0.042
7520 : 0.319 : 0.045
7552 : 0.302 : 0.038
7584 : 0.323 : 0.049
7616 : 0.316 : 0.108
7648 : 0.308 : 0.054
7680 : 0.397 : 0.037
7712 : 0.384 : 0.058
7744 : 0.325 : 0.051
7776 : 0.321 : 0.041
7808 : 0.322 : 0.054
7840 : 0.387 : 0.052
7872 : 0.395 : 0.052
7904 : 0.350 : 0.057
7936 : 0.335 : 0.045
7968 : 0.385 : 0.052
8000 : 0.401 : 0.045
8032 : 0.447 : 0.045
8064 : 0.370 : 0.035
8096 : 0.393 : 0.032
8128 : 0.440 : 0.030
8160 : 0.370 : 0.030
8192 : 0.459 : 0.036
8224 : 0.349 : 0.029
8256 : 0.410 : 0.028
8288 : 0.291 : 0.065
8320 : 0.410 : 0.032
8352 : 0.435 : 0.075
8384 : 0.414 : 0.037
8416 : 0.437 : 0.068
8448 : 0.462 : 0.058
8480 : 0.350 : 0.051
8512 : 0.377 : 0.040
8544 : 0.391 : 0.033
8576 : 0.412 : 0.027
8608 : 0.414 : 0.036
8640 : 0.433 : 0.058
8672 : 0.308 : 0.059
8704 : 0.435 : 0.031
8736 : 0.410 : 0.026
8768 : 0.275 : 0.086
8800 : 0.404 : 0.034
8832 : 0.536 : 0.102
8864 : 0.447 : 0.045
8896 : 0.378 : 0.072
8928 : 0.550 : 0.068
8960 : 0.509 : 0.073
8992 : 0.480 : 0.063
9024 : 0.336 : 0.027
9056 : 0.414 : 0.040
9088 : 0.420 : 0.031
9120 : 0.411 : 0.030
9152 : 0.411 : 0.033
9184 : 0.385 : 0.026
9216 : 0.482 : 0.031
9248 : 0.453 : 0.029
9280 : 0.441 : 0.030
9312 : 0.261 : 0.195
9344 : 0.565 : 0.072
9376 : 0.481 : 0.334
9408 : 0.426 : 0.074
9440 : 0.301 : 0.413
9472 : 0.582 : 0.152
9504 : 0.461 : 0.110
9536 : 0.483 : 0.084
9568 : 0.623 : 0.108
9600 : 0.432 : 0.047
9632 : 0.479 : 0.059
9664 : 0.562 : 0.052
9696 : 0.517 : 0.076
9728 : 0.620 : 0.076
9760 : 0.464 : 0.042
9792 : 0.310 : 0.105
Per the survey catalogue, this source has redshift 0.745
